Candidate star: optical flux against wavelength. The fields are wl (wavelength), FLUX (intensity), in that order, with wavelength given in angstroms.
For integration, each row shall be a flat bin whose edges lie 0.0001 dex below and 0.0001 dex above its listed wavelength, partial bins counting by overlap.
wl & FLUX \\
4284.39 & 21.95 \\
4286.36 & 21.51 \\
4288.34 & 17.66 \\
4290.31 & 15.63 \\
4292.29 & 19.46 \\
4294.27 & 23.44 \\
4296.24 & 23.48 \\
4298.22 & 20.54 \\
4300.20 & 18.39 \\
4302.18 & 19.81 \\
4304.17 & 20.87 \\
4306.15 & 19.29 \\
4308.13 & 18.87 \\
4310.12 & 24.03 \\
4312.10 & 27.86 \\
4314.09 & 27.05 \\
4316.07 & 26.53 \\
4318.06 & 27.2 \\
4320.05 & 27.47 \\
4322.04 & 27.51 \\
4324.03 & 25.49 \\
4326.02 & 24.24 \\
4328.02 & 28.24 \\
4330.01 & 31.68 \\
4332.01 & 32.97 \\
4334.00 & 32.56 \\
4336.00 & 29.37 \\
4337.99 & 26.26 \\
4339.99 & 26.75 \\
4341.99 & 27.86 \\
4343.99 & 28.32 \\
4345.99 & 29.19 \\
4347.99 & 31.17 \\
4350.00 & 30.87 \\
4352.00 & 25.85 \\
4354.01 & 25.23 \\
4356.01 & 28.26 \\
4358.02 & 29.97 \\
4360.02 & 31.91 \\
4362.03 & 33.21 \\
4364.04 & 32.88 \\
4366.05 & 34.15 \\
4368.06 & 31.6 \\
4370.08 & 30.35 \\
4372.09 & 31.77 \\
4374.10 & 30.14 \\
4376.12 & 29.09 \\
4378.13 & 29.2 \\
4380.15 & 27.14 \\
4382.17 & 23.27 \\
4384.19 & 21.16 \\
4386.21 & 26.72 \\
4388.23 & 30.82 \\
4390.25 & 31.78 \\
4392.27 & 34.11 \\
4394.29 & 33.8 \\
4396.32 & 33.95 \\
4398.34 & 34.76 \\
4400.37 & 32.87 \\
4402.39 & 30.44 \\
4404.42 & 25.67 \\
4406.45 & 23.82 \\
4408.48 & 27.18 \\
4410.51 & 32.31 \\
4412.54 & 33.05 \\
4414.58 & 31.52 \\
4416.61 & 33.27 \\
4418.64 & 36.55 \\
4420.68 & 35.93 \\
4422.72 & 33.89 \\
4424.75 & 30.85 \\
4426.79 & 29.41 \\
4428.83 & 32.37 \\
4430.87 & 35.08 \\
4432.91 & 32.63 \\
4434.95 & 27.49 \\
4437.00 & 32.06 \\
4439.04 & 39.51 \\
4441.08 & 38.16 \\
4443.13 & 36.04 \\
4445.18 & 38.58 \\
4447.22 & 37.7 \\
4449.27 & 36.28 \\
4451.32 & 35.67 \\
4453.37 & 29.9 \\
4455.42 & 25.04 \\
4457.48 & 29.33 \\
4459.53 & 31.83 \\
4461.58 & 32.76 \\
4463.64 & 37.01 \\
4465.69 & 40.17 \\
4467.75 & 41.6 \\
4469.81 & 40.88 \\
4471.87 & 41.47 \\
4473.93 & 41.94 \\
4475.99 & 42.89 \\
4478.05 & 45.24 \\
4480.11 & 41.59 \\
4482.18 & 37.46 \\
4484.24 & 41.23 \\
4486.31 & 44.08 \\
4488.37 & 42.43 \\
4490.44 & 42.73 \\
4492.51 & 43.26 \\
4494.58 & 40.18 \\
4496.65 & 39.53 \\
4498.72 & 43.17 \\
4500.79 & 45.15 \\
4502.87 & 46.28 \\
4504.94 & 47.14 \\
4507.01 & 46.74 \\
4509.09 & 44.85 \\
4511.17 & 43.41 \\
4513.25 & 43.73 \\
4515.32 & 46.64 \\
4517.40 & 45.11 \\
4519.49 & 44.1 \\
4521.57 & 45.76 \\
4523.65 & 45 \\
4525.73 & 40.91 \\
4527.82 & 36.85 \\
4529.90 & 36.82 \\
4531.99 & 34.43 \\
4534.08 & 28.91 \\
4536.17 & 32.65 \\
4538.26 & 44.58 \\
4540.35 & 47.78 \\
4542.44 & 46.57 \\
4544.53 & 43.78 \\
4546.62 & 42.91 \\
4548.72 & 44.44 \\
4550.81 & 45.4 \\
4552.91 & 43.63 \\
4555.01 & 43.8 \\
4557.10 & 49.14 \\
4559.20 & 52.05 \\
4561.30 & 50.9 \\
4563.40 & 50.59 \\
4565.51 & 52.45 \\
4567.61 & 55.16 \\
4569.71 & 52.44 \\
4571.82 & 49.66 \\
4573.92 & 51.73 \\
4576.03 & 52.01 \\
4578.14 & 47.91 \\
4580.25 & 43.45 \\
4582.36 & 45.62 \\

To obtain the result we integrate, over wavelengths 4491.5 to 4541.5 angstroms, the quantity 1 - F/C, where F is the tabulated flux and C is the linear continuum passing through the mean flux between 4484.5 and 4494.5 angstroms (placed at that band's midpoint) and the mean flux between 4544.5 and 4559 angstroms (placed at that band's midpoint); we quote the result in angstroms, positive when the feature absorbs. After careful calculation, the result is 1.8 angstroms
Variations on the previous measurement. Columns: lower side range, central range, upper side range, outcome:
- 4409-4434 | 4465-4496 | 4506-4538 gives -3.34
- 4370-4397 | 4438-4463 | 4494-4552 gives 1.00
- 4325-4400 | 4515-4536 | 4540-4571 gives 2.44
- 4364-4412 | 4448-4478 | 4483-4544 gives 0.76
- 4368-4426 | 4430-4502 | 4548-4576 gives 0.96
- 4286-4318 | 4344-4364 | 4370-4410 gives -2.55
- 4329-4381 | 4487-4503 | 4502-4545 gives -0.93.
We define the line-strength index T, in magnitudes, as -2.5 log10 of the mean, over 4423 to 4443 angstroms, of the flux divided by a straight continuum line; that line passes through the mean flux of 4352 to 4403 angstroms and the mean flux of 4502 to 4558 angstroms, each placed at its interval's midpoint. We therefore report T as 0.05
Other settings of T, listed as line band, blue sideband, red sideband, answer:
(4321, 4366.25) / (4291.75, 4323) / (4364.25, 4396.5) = -0.10 mag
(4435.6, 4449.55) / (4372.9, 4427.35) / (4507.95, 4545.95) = -0.07 mag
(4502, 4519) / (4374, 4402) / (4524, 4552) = -0.18 mag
